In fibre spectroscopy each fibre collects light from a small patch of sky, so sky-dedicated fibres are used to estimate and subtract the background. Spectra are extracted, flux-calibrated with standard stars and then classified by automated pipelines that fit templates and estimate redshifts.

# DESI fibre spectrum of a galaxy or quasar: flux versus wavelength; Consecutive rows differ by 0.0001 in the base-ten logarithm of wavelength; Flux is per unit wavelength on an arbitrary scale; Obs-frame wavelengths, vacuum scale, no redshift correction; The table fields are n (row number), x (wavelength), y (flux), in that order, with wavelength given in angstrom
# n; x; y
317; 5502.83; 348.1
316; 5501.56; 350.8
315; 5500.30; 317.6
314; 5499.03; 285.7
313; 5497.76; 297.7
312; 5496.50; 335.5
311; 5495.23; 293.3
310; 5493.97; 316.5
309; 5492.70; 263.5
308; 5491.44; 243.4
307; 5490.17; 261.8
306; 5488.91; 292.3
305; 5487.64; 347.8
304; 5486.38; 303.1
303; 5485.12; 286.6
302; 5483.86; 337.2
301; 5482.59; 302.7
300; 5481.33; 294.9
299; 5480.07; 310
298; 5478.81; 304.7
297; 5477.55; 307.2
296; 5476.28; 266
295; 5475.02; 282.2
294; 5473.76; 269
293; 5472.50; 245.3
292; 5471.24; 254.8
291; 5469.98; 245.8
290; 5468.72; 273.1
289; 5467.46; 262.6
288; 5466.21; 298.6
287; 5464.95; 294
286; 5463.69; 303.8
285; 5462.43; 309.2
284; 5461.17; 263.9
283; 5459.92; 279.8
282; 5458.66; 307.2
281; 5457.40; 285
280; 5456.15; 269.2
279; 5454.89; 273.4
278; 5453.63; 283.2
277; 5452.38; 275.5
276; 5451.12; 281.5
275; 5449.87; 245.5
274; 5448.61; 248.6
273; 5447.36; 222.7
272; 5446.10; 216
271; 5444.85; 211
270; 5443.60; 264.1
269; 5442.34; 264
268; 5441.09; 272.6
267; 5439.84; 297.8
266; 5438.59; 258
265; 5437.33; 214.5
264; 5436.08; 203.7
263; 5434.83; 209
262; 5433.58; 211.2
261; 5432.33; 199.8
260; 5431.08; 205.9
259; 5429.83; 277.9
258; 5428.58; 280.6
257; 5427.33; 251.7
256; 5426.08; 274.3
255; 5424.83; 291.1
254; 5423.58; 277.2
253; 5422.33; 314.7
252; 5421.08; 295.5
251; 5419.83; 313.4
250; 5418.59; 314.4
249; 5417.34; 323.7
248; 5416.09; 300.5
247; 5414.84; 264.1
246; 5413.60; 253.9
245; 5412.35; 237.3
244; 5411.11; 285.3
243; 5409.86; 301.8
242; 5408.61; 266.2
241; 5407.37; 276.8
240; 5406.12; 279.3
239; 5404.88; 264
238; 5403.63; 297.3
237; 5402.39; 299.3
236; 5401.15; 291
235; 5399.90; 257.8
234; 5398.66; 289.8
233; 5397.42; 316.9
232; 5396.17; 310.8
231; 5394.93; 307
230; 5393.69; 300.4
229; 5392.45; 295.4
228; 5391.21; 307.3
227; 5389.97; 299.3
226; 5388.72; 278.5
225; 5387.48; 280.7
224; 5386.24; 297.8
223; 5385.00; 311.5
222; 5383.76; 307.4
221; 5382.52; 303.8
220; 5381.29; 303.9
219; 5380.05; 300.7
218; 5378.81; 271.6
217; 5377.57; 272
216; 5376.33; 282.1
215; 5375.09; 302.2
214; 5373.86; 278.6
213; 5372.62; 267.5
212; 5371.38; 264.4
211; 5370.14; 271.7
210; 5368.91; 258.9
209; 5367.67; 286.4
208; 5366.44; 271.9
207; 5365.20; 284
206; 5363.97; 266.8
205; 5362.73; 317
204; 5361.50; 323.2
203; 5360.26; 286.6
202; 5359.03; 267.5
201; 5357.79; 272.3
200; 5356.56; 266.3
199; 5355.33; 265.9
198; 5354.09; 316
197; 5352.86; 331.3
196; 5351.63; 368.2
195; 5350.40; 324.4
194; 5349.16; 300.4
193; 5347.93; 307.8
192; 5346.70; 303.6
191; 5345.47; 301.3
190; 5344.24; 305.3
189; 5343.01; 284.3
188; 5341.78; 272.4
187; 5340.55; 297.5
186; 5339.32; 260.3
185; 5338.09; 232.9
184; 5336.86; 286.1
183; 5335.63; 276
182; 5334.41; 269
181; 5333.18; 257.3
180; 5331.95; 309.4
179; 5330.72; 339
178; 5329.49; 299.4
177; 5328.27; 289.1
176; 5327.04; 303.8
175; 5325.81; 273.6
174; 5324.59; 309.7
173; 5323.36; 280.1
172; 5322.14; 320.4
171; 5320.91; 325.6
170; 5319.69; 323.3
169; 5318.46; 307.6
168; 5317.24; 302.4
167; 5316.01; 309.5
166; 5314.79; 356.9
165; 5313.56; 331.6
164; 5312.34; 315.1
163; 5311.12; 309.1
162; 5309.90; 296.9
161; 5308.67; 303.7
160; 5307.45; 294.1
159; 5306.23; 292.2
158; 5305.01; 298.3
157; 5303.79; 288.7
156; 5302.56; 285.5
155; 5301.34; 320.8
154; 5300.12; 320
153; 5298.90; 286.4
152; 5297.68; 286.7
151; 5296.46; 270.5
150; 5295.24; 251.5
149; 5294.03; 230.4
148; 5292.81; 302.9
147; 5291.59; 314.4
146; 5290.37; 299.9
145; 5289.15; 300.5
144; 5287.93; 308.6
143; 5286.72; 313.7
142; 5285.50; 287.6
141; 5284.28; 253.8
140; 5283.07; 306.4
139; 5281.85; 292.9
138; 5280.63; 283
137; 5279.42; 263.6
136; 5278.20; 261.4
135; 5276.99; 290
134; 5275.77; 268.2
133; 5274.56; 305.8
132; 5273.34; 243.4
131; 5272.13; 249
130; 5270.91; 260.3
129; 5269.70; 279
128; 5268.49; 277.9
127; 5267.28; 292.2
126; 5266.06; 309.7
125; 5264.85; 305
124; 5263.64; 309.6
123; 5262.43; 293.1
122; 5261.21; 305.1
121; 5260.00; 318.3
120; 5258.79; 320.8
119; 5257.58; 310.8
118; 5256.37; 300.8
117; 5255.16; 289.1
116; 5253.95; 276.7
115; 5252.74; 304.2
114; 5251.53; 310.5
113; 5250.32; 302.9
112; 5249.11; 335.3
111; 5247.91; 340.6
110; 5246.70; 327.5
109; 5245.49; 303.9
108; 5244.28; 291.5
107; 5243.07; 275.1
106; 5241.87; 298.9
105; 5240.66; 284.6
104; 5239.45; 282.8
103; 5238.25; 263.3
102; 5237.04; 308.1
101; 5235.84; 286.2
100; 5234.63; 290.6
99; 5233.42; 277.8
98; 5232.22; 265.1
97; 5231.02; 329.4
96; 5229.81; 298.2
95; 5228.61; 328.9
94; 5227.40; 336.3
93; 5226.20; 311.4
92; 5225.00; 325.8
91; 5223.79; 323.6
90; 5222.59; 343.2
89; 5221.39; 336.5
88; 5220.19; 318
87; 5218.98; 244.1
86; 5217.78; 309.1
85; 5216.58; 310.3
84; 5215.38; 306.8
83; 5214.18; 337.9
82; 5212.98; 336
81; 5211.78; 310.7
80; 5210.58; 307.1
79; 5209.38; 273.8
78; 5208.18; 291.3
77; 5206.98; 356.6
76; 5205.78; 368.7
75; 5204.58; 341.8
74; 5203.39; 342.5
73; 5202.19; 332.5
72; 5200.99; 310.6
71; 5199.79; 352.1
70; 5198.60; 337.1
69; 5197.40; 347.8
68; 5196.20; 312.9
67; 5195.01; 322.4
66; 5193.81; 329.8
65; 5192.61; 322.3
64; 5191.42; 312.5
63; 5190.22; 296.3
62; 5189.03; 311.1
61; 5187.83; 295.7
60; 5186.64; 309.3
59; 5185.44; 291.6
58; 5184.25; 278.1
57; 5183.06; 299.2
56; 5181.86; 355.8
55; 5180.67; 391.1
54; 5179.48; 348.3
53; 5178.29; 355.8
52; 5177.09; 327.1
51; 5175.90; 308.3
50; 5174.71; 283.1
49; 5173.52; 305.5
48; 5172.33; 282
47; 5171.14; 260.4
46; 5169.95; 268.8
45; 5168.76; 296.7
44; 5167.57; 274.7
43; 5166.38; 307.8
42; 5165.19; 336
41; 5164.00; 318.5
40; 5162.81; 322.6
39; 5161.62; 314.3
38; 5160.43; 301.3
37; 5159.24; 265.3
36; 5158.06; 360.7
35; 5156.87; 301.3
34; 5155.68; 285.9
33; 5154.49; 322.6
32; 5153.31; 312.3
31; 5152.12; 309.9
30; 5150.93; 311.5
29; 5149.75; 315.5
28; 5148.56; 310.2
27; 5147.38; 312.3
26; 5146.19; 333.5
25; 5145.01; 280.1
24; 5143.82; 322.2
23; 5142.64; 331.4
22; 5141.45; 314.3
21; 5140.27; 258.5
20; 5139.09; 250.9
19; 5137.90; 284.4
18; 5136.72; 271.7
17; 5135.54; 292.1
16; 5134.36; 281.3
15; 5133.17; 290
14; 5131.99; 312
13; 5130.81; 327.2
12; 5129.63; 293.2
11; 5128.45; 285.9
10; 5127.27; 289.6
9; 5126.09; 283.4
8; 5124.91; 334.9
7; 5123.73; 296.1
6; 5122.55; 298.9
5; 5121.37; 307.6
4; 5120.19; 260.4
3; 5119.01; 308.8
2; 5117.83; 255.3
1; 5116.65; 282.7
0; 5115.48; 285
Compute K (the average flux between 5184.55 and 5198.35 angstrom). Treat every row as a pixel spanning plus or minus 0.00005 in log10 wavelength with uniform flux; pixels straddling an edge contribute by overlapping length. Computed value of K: 313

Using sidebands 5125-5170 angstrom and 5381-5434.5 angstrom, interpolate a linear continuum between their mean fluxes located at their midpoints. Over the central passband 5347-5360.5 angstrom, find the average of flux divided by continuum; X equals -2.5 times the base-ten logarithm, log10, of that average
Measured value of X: -0.05 mag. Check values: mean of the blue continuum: 302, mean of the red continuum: 284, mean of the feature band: 301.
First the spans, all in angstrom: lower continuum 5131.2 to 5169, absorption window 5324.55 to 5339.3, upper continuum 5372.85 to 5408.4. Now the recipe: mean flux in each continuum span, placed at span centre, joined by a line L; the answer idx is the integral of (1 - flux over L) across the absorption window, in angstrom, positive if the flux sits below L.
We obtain 0.5 angstrom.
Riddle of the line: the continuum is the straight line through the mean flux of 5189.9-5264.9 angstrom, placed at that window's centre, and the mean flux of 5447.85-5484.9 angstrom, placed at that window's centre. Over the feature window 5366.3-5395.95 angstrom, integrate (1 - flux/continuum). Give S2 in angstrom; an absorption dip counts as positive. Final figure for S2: 0.4 angstrom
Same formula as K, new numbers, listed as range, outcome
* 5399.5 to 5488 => 274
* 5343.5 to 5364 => 302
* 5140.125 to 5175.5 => 305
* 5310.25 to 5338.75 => 301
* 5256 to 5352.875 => 295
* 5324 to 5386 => 291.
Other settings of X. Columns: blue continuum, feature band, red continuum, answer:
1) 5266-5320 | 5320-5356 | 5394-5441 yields -0.04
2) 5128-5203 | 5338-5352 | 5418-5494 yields -0.04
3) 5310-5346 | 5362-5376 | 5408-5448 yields 0.01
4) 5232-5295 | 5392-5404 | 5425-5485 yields -0.09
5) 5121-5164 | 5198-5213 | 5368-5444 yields -0.11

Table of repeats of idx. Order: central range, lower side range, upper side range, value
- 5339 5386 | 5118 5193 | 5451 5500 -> 0.3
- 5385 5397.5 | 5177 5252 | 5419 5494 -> -0.7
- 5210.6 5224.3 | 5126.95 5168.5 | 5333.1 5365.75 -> -0.8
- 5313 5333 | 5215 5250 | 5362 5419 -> -1.0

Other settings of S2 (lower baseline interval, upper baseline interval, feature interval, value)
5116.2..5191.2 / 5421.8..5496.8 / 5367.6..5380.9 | 0.1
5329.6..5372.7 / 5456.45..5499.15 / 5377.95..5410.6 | -0.4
